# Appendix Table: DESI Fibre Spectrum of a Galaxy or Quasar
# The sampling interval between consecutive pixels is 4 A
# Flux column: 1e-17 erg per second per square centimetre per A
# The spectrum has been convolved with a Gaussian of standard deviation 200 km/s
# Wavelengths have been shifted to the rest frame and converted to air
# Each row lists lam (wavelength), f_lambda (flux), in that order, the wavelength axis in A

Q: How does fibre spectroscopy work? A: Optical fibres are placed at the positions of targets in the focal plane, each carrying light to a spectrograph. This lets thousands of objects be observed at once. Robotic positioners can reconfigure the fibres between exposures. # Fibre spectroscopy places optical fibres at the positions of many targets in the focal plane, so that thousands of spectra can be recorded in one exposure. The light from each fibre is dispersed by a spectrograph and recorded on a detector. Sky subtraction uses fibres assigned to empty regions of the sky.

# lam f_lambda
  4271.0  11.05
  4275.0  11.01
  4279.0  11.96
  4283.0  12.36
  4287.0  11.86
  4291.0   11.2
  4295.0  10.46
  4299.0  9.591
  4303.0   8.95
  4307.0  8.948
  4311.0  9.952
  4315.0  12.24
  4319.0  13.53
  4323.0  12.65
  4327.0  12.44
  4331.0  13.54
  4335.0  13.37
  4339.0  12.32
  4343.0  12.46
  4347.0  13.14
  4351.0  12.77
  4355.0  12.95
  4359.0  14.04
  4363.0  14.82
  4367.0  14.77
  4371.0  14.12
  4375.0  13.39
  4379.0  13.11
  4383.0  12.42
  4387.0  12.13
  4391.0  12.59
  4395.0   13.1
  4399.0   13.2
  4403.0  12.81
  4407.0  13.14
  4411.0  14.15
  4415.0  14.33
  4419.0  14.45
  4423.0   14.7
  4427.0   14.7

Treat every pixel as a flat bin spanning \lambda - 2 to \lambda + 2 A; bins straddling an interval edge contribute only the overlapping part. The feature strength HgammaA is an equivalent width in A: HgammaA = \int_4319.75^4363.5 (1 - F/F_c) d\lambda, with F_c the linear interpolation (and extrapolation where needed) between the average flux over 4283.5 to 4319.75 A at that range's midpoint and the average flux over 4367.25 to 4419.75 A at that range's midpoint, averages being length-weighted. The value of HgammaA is -4.6 A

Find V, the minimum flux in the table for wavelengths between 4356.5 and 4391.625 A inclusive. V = 12.13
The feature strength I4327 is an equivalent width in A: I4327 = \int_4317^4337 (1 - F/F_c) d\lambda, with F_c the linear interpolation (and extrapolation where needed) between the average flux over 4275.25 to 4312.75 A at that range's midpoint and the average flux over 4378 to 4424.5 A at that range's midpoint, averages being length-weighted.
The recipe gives -2.9 A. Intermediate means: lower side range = 10.6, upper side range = 13.3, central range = 13.1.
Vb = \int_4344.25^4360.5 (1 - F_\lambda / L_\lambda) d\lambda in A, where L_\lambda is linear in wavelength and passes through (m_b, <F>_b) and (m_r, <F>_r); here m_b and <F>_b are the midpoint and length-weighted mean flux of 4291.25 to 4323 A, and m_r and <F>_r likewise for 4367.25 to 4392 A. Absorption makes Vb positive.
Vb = -1.3 A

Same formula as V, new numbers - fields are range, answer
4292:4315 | 8.948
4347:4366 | 12.77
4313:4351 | 12.24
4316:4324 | 12.65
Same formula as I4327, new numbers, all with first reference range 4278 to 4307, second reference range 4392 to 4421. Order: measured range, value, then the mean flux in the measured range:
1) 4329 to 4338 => -1.20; 13.3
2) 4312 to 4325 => -1.37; 12.6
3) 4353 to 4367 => -1.84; 14.1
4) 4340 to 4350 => -0.59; 12.7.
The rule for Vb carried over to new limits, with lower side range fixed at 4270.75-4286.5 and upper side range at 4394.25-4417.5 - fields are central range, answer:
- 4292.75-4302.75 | 1.7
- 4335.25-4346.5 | -0.1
